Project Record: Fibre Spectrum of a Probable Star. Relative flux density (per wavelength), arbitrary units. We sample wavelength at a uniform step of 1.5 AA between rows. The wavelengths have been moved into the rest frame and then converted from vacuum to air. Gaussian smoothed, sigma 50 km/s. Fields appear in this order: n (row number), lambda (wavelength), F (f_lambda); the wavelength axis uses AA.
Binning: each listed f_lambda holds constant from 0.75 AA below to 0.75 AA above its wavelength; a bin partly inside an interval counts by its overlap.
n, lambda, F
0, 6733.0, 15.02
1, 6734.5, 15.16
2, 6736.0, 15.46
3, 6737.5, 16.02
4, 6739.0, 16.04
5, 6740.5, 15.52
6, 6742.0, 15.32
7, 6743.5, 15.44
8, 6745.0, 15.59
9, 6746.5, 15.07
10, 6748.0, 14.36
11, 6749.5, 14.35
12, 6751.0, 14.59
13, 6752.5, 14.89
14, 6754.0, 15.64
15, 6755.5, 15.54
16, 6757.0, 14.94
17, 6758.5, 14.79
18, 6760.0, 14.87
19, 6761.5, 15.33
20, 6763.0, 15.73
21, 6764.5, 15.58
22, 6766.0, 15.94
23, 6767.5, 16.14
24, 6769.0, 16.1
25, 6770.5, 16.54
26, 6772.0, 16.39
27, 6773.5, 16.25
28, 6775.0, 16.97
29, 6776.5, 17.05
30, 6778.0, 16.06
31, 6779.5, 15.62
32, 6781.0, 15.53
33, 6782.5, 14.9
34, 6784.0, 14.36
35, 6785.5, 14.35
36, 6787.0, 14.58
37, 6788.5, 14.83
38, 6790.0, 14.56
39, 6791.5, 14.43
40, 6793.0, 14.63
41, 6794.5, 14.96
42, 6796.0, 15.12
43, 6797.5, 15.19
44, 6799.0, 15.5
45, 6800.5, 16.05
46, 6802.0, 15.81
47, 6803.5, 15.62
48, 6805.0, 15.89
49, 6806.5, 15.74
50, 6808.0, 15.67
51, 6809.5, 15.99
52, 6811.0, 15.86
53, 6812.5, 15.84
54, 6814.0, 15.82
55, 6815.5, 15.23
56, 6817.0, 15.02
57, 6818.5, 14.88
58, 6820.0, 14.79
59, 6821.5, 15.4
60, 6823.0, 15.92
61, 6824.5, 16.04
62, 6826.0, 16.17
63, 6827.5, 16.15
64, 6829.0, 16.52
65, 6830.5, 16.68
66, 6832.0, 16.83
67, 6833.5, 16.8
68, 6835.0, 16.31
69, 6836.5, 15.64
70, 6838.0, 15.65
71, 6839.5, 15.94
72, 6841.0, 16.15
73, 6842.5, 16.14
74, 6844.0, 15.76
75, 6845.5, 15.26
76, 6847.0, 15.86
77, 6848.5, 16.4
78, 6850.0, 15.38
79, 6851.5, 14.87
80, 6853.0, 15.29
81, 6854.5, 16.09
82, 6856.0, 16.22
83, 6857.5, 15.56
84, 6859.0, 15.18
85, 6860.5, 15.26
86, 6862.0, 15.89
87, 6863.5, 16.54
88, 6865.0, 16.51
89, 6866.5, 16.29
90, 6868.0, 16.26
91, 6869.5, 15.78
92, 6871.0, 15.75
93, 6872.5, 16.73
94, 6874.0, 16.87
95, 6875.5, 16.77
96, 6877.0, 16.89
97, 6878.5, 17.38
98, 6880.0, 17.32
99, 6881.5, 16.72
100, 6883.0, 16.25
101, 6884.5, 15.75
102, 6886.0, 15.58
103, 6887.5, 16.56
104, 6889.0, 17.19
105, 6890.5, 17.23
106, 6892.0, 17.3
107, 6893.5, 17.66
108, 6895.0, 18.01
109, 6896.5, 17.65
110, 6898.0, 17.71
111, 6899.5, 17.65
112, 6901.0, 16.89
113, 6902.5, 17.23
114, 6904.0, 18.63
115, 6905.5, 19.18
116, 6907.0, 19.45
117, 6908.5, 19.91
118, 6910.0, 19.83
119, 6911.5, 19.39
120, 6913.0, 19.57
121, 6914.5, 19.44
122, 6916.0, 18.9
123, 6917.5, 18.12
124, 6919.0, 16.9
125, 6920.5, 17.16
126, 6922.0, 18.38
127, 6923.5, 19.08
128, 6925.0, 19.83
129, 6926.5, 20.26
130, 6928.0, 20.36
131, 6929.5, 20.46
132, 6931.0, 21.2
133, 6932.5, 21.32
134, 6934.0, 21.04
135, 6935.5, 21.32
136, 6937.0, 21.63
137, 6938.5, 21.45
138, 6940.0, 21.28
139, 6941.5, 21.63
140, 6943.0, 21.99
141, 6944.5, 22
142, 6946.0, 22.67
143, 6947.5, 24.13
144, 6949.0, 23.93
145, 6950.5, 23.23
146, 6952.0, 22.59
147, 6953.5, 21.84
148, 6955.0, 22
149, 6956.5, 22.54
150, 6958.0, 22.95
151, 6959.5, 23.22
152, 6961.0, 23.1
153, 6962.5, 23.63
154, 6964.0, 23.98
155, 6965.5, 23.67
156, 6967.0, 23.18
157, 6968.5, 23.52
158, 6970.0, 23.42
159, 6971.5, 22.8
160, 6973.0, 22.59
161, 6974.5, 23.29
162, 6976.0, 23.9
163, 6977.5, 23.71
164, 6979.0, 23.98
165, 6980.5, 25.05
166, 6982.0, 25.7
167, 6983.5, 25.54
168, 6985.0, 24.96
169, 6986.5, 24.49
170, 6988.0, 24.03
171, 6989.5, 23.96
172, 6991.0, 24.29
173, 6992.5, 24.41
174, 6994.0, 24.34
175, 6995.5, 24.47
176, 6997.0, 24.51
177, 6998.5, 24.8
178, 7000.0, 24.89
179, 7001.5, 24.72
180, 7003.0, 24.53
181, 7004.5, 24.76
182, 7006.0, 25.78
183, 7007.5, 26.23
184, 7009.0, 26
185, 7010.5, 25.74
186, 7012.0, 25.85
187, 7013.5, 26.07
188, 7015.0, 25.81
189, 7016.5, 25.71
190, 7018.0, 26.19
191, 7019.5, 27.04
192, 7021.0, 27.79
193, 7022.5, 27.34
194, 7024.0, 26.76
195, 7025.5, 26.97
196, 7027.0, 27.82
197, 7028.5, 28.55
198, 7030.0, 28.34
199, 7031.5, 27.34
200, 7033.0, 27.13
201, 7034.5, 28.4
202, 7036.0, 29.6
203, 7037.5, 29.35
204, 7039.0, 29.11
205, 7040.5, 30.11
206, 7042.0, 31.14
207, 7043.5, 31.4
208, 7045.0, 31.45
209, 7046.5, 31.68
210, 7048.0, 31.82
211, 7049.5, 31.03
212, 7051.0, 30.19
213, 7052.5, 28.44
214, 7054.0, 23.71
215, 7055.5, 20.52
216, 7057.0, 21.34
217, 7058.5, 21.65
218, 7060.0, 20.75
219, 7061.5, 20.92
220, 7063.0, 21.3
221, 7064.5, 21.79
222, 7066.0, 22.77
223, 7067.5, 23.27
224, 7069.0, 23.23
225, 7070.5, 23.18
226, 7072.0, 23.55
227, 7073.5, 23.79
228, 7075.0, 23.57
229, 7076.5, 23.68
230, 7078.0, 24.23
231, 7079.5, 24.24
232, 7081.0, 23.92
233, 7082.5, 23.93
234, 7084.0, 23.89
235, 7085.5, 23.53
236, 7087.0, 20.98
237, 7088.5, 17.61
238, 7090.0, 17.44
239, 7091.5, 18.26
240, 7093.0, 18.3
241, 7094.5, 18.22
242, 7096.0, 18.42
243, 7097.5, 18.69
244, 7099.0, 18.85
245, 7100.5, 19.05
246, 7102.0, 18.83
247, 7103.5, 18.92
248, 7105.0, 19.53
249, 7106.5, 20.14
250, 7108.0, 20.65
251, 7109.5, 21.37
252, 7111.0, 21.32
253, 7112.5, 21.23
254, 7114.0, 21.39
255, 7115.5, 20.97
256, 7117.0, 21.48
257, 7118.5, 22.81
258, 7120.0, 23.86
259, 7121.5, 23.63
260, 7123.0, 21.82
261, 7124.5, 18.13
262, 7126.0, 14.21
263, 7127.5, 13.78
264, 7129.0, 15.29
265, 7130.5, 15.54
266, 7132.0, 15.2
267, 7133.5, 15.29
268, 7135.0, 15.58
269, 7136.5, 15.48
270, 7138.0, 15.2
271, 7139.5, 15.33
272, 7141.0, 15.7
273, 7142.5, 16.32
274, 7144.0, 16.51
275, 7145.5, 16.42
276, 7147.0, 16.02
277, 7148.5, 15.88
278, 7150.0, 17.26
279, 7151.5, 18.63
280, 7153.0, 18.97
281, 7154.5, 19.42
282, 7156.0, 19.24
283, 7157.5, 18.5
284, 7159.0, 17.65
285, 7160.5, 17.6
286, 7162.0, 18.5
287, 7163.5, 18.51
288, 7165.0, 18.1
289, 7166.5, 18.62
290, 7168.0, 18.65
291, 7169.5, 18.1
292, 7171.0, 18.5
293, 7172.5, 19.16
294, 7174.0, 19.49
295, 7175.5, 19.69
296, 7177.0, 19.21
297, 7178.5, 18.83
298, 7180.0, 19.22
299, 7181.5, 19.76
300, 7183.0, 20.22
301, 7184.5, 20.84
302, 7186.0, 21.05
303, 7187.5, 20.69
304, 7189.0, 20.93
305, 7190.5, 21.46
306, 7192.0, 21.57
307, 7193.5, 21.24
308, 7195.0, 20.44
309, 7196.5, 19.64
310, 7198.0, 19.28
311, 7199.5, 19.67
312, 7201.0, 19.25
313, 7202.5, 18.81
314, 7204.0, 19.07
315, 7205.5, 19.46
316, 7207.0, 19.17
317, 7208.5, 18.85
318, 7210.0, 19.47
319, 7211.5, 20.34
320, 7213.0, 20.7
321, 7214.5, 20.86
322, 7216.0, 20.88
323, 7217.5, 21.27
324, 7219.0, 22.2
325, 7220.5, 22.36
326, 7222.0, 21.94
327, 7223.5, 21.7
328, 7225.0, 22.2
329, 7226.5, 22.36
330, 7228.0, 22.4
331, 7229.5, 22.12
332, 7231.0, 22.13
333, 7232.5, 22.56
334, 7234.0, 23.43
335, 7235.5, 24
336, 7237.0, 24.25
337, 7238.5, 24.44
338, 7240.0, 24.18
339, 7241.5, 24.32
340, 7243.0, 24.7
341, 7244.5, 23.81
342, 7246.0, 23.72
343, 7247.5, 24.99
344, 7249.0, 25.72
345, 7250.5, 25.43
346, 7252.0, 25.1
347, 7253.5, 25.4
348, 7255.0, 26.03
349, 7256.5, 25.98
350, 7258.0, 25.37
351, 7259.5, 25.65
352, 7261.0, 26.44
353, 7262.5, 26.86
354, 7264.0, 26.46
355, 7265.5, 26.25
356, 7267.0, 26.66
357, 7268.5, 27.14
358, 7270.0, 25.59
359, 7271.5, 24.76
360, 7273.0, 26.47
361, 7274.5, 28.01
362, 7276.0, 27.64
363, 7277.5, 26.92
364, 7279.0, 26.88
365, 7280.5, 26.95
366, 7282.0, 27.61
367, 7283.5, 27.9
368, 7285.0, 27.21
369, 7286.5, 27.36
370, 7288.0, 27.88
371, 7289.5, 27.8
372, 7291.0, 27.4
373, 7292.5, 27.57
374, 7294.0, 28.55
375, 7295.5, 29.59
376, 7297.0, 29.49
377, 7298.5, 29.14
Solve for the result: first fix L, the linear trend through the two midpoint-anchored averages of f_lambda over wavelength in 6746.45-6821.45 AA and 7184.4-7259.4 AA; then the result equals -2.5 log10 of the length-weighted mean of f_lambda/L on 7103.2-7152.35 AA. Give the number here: 0.14 mag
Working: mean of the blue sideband 15.4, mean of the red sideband 22.2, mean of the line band 18.2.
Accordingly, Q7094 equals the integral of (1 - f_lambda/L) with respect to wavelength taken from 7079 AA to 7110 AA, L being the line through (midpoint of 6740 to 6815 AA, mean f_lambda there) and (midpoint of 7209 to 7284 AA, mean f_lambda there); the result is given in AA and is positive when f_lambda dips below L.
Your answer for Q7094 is 1.86 AA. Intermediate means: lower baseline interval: 15.4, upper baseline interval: 24.4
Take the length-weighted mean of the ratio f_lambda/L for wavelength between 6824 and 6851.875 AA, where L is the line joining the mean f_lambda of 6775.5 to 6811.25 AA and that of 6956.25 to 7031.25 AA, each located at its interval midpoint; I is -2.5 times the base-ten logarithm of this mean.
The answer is 0.09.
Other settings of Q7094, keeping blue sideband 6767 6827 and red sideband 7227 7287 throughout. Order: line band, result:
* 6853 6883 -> 1.38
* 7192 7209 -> 3.22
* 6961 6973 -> -2.61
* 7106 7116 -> 0.57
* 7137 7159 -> 5.72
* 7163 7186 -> 4.35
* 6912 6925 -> -0.27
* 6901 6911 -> -0.55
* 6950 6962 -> -2.36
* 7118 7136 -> 3.82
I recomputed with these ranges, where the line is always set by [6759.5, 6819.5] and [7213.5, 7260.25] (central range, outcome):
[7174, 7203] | 0.13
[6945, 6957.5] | -0.23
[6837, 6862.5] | 0.06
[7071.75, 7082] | -0.15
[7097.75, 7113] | 0.07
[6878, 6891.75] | 0.04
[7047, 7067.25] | -0.20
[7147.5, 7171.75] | 0.21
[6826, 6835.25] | -0.02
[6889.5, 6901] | -0.01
